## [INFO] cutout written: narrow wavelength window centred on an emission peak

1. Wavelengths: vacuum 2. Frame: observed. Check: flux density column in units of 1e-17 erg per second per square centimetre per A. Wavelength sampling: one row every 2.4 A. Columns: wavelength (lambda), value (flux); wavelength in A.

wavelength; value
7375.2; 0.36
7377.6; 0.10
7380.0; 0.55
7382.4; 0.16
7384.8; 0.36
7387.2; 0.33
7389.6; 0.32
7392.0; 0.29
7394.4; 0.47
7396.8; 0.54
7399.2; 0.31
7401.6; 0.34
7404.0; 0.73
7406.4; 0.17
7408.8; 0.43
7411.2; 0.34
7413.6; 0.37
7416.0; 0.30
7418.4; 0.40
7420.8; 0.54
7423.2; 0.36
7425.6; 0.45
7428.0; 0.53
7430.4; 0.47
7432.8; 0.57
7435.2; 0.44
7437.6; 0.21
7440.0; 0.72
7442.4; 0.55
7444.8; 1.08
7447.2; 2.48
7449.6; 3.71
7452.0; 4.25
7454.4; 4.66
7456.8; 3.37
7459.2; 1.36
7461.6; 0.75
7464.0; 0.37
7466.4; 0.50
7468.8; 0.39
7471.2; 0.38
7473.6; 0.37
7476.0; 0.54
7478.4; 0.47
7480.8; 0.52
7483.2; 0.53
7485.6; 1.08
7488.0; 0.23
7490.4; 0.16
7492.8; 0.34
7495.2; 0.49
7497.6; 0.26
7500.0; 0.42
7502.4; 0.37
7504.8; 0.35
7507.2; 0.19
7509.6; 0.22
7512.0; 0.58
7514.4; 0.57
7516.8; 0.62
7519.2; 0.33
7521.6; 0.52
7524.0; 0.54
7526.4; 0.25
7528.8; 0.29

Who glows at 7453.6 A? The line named [O II] 3727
